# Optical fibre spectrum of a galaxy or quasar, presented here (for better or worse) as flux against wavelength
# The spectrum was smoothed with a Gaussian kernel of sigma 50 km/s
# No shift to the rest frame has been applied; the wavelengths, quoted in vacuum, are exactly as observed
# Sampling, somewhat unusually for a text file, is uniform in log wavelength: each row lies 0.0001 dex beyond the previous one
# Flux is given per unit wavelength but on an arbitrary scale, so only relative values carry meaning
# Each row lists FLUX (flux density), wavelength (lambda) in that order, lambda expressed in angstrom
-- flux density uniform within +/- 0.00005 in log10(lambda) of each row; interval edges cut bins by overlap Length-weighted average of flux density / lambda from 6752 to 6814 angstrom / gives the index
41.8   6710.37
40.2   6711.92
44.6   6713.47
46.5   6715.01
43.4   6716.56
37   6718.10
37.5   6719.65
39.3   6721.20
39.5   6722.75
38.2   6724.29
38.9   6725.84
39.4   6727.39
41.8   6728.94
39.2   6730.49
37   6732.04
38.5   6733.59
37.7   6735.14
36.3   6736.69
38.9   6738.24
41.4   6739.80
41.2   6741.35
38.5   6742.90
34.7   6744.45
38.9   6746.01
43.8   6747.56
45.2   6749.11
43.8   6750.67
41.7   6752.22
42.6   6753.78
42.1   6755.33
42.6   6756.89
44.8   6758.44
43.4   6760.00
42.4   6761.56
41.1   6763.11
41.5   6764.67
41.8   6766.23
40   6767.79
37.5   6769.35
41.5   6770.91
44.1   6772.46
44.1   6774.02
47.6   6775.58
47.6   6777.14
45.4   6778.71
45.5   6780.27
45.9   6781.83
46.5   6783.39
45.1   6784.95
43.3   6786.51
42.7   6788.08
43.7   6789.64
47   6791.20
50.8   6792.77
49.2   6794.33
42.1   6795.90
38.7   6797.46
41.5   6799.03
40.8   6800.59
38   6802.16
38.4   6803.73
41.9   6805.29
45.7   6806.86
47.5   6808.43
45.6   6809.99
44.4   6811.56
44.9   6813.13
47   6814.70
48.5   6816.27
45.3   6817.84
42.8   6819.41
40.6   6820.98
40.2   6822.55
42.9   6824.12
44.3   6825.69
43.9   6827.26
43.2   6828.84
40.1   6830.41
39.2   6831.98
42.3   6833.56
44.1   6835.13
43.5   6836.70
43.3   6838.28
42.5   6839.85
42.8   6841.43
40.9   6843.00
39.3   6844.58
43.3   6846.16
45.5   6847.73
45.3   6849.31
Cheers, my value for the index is 43.5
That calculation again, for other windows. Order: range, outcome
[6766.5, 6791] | 44.1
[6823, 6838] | 42.6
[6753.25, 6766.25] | 42.5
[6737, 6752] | 40.6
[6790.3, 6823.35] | 43.9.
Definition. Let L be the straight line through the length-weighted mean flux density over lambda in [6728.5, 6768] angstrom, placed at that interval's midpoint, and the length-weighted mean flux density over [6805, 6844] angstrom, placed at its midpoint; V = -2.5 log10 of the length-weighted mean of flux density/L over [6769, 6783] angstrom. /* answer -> -0.07 mag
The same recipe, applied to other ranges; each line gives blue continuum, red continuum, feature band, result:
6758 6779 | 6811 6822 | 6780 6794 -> -0.052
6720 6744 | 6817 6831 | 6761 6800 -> -0.076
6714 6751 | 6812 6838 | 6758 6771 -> -0.011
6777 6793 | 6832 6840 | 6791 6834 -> 0.016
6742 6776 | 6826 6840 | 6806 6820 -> -0.084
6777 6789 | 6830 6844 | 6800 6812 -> 0.026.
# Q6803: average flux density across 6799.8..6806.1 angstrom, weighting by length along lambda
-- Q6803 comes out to 39.8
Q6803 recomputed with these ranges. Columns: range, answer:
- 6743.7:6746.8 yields 36.8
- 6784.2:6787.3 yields 44.1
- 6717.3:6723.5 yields 38.3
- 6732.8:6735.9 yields 38.1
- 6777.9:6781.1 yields 45.4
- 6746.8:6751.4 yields 44.3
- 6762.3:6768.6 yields 41.1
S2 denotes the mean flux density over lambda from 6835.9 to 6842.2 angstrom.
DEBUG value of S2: 43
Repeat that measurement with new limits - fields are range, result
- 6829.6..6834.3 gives 40.5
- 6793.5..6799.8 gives 42.9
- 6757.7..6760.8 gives 44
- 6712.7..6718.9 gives 42.9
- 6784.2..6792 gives 44.3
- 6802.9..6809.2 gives 43.3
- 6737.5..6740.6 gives 40.1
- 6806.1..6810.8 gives 46.3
